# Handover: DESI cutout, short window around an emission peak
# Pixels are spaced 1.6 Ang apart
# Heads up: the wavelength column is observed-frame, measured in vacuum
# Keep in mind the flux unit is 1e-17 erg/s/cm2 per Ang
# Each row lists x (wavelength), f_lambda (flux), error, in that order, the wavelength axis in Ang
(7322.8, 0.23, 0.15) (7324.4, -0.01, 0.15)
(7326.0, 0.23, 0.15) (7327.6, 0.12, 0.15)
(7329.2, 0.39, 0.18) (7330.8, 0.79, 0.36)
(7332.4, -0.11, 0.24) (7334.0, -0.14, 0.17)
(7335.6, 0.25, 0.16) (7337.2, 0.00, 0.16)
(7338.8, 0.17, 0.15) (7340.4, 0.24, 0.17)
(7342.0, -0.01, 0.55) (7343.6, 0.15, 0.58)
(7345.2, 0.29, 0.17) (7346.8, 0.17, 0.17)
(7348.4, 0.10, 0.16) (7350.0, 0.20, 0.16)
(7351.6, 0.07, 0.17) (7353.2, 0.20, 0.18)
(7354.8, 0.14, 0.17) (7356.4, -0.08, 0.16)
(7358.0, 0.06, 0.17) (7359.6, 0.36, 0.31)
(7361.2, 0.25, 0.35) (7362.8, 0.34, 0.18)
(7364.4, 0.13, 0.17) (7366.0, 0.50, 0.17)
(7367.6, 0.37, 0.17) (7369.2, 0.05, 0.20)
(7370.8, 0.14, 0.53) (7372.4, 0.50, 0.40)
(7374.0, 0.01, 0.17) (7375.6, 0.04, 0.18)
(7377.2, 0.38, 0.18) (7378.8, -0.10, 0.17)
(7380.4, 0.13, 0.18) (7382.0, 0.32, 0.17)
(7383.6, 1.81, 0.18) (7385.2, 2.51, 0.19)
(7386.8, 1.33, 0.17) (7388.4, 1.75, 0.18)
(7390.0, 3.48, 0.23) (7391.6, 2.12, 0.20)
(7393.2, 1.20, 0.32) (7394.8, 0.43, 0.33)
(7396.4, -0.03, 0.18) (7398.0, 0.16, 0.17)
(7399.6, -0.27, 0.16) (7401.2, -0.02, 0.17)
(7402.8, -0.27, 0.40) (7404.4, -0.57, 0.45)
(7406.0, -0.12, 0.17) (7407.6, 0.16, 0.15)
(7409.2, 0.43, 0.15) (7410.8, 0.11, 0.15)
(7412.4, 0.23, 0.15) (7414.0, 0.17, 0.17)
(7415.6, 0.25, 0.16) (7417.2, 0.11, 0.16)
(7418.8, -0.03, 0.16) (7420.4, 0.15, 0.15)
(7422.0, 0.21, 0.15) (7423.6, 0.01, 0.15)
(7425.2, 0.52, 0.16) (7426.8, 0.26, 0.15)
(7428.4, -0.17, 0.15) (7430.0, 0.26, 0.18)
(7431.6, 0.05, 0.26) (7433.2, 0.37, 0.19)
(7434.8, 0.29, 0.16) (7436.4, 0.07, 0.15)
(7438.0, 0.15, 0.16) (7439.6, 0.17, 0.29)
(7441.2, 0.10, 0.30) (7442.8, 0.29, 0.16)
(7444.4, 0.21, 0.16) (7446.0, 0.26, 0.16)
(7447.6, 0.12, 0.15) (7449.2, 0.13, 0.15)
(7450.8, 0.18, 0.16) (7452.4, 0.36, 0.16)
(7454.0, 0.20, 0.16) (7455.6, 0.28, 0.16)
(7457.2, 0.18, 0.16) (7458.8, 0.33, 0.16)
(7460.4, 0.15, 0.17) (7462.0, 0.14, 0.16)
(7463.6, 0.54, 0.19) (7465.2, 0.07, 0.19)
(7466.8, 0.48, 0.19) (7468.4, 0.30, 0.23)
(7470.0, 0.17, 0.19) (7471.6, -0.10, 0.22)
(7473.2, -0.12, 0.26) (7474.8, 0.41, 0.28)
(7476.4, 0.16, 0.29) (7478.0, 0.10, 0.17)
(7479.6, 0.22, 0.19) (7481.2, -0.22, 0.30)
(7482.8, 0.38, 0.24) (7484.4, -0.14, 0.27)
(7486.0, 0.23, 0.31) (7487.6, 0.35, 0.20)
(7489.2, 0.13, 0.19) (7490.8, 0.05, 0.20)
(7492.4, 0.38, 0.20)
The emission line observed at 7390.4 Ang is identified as [O II]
